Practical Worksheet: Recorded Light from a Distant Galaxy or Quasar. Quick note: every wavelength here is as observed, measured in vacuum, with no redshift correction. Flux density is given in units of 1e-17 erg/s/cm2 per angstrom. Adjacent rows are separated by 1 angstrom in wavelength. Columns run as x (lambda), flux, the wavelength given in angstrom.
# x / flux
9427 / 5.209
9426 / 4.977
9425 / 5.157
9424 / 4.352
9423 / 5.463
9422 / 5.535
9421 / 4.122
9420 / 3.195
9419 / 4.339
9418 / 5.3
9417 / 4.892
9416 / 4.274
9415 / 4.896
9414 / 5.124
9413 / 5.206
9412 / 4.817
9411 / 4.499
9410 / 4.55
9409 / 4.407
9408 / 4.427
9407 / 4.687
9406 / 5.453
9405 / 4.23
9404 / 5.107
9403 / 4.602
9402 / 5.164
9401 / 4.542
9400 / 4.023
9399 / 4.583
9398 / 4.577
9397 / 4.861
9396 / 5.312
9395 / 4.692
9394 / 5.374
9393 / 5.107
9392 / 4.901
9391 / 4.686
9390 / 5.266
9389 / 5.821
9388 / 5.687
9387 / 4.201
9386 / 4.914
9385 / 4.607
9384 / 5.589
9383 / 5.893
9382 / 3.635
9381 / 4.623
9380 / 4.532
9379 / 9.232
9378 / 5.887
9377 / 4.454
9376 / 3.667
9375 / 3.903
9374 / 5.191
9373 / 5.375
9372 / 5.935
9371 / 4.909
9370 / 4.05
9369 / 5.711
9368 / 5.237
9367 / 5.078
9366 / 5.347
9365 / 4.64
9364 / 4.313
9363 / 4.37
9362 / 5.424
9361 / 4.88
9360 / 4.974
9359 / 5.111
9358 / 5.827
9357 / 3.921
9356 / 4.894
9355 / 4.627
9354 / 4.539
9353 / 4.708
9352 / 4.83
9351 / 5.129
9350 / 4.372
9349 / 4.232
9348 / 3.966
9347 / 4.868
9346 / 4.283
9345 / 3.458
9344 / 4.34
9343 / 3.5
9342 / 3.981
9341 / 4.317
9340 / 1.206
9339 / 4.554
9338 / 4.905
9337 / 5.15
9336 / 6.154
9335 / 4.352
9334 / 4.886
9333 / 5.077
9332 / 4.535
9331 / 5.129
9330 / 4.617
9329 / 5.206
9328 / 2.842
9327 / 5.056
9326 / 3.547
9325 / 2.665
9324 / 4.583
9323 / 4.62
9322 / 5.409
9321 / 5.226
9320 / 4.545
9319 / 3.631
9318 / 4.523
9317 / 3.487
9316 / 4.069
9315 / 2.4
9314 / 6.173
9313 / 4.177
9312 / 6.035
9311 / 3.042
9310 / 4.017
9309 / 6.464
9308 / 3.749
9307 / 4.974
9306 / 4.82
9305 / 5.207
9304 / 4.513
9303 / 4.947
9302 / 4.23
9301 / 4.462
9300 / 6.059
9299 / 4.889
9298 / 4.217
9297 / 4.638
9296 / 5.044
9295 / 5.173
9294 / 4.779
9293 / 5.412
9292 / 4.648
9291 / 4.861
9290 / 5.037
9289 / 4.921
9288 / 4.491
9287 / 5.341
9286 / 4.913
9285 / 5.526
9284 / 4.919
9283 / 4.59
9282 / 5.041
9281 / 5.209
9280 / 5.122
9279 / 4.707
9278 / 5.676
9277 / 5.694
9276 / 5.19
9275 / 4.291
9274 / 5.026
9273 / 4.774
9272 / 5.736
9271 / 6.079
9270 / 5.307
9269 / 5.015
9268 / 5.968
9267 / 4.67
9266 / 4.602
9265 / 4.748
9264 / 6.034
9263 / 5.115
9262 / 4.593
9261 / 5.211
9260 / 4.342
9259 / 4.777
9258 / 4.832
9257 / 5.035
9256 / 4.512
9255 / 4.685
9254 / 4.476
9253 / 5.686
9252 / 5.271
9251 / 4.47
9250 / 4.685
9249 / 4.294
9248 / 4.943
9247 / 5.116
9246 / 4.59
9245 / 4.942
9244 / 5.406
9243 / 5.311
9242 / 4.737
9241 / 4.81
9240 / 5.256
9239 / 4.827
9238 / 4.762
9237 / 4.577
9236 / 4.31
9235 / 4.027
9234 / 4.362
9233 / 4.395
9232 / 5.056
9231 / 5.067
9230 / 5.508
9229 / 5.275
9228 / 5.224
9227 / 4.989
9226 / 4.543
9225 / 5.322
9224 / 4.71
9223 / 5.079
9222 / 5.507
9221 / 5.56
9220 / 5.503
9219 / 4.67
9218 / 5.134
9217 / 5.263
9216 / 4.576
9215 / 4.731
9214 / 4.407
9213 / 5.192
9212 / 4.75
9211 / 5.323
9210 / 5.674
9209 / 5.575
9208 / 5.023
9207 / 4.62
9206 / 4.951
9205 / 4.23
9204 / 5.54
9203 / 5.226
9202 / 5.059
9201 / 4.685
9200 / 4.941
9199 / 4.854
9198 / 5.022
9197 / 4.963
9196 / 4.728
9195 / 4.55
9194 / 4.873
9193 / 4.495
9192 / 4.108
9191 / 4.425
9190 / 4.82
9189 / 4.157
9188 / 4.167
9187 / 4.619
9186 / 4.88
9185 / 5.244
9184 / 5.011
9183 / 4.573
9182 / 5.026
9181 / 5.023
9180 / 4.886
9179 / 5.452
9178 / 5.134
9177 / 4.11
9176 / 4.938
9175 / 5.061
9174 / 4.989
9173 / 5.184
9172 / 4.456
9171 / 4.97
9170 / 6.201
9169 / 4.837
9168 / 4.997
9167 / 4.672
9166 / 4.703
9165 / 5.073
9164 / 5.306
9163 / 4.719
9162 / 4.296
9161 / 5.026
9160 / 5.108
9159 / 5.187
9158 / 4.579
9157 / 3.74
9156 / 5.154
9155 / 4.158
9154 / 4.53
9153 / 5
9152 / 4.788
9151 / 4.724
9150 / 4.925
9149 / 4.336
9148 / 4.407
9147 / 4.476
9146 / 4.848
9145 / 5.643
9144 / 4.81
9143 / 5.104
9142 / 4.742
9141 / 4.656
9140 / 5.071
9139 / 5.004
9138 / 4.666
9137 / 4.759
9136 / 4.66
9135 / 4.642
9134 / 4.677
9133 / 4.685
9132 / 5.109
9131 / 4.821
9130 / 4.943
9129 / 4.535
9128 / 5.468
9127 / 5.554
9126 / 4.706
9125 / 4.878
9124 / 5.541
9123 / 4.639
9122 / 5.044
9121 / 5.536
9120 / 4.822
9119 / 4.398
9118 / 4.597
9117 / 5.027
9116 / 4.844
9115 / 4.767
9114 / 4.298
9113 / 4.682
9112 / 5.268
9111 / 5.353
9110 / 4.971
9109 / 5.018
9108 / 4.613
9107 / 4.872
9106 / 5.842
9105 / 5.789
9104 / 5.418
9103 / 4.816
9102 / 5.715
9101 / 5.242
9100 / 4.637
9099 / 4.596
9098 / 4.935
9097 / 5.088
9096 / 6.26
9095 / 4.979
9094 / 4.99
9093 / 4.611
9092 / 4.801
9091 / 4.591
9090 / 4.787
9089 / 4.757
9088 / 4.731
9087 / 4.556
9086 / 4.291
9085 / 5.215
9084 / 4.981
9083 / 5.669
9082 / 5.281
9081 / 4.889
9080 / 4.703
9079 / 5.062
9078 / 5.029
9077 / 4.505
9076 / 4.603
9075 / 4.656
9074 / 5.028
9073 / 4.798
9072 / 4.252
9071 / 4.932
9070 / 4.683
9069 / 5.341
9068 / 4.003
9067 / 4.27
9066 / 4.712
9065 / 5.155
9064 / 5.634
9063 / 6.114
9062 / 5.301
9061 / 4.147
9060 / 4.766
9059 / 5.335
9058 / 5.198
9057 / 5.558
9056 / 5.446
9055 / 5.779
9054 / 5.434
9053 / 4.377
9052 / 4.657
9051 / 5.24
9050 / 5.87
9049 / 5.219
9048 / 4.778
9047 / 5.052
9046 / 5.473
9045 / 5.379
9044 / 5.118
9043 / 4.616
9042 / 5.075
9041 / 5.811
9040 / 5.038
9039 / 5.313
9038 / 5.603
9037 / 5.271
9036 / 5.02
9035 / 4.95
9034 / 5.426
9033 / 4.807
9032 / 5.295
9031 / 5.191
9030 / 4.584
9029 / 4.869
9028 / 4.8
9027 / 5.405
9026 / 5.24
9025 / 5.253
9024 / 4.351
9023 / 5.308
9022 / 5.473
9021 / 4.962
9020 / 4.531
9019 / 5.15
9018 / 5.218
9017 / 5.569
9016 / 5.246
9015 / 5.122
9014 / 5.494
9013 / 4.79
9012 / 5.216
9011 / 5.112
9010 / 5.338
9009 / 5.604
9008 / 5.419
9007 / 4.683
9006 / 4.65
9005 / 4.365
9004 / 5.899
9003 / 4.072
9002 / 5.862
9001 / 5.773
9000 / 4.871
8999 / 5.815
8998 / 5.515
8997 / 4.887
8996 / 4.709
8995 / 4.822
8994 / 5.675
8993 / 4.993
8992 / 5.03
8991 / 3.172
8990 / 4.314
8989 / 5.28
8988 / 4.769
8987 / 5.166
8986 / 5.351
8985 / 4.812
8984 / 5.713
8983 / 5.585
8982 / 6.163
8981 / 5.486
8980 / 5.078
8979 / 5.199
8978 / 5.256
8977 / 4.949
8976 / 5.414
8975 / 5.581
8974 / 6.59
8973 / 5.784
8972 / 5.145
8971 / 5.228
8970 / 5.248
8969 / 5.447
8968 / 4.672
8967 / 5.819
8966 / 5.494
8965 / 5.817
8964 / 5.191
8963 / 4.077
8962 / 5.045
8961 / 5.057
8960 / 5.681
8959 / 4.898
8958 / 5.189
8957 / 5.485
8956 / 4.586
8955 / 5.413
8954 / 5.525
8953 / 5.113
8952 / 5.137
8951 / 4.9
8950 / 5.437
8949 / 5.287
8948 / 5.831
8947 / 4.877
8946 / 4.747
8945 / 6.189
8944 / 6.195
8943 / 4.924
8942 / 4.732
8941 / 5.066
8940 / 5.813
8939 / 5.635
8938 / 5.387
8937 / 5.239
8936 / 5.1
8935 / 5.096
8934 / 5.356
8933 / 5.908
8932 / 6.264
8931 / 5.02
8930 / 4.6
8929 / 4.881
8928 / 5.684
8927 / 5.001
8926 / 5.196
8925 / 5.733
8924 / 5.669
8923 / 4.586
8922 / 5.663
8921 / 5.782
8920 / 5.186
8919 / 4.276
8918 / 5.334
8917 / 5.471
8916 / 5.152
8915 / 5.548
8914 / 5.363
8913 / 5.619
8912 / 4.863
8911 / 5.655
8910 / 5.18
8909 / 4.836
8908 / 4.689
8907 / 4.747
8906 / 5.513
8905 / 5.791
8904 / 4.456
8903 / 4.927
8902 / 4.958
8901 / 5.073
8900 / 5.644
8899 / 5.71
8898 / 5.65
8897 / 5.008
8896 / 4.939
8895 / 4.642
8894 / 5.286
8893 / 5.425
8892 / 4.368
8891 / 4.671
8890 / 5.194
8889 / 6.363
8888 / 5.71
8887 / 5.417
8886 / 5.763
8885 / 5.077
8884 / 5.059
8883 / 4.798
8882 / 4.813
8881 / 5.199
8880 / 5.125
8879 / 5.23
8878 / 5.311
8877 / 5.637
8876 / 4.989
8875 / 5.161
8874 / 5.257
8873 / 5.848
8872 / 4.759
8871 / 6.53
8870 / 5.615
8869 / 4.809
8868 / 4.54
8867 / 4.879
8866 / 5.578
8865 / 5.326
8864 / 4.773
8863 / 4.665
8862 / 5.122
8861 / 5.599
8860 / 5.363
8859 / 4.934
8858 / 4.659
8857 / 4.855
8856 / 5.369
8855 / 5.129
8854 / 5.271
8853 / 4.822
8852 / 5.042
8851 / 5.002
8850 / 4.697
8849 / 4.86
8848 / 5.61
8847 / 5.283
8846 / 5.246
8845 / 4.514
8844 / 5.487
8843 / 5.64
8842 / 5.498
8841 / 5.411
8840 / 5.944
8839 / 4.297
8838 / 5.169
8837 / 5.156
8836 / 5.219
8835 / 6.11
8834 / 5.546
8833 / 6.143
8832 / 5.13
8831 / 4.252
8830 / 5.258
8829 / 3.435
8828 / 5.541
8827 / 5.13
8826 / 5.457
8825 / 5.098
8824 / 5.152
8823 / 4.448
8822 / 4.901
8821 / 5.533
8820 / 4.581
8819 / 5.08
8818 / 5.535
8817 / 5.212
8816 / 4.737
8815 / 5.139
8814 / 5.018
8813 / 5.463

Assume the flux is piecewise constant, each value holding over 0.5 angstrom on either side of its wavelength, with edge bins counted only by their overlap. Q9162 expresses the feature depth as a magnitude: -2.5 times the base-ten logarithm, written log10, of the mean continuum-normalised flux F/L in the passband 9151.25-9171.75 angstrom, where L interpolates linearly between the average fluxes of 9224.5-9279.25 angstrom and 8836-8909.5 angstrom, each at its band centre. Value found 0.04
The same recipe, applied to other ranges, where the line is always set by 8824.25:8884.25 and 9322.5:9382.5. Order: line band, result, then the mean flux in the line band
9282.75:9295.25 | -0.056 mag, 4.97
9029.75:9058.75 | -0.048 mag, 5.2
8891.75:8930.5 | -0.016 mag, 5.19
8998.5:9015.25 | -0.036 mag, 5.18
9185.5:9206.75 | 0.021 mag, 4.73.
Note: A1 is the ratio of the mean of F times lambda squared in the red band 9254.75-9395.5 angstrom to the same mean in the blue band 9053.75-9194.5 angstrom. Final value 1.02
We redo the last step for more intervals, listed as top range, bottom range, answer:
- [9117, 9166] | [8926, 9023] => 0.96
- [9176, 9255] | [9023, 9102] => 1.01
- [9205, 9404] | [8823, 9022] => 1.01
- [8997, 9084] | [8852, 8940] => 1.01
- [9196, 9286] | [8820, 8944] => 1.04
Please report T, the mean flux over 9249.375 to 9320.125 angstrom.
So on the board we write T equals 4.87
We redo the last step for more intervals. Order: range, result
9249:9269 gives 4.92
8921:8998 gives 5.26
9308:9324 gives 4.5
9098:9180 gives 4.91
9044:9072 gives 5.09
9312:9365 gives 4.47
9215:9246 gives 4.95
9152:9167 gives 4.75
